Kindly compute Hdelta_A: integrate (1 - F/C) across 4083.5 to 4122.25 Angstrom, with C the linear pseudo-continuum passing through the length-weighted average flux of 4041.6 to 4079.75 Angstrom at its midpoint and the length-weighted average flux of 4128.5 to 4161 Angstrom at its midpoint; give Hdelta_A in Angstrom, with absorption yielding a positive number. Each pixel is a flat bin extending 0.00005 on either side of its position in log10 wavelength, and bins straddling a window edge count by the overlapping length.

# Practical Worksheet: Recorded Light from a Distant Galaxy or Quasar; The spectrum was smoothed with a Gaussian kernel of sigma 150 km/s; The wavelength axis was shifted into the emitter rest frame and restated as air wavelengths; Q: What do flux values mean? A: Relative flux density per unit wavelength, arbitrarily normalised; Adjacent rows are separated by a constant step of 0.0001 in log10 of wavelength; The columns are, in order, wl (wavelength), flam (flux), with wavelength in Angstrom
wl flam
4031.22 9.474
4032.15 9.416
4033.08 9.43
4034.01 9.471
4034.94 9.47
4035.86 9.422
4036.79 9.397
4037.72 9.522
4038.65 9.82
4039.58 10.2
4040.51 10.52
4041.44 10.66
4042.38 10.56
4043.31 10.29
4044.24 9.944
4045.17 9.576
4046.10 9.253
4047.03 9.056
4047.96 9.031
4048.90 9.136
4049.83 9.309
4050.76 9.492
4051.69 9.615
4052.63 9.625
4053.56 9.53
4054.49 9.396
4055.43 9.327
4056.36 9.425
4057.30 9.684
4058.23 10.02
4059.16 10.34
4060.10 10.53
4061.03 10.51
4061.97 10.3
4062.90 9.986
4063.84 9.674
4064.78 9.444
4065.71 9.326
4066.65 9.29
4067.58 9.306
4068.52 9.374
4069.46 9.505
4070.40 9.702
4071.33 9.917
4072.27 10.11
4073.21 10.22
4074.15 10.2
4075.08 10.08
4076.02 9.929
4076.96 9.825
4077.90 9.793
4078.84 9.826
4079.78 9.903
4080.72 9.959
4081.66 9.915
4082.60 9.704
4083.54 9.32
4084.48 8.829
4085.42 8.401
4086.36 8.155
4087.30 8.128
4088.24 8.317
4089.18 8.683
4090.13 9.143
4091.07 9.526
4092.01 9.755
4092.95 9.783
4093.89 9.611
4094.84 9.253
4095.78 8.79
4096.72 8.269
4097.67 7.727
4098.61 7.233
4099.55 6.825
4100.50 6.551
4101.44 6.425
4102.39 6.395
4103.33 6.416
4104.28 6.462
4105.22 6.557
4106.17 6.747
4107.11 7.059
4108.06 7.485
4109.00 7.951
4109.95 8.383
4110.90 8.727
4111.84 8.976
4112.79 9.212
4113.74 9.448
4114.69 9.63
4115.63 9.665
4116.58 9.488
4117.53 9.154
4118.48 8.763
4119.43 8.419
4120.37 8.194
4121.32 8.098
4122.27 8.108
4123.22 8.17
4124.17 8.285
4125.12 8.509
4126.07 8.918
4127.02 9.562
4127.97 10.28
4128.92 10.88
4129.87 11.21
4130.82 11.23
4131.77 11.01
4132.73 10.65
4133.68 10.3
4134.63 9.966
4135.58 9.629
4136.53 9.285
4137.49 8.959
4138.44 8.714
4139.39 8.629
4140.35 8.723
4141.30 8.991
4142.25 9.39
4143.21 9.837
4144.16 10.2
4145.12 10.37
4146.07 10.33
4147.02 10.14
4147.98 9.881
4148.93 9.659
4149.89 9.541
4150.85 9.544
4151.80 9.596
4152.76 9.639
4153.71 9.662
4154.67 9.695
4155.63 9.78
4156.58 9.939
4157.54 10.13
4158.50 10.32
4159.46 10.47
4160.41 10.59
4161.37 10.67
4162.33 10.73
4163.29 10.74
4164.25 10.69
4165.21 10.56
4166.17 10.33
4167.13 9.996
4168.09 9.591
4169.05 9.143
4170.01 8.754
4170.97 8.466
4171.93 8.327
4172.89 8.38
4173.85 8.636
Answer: 6.1 Angstrom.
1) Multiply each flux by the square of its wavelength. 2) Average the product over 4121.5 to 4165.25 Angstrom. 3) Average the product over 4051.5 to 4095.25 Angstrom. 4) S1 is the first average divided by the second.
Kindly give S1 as 1.06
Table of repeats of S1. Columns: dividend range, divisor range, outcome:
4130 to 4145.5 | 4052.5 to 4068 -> 1.04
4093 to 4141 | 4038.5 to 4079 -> 0.91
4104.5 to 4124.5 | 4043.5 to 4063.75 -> 0.89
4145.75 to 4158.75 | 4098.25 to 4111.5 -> 1.42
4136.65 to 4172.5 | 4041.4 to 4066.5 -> 1.05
